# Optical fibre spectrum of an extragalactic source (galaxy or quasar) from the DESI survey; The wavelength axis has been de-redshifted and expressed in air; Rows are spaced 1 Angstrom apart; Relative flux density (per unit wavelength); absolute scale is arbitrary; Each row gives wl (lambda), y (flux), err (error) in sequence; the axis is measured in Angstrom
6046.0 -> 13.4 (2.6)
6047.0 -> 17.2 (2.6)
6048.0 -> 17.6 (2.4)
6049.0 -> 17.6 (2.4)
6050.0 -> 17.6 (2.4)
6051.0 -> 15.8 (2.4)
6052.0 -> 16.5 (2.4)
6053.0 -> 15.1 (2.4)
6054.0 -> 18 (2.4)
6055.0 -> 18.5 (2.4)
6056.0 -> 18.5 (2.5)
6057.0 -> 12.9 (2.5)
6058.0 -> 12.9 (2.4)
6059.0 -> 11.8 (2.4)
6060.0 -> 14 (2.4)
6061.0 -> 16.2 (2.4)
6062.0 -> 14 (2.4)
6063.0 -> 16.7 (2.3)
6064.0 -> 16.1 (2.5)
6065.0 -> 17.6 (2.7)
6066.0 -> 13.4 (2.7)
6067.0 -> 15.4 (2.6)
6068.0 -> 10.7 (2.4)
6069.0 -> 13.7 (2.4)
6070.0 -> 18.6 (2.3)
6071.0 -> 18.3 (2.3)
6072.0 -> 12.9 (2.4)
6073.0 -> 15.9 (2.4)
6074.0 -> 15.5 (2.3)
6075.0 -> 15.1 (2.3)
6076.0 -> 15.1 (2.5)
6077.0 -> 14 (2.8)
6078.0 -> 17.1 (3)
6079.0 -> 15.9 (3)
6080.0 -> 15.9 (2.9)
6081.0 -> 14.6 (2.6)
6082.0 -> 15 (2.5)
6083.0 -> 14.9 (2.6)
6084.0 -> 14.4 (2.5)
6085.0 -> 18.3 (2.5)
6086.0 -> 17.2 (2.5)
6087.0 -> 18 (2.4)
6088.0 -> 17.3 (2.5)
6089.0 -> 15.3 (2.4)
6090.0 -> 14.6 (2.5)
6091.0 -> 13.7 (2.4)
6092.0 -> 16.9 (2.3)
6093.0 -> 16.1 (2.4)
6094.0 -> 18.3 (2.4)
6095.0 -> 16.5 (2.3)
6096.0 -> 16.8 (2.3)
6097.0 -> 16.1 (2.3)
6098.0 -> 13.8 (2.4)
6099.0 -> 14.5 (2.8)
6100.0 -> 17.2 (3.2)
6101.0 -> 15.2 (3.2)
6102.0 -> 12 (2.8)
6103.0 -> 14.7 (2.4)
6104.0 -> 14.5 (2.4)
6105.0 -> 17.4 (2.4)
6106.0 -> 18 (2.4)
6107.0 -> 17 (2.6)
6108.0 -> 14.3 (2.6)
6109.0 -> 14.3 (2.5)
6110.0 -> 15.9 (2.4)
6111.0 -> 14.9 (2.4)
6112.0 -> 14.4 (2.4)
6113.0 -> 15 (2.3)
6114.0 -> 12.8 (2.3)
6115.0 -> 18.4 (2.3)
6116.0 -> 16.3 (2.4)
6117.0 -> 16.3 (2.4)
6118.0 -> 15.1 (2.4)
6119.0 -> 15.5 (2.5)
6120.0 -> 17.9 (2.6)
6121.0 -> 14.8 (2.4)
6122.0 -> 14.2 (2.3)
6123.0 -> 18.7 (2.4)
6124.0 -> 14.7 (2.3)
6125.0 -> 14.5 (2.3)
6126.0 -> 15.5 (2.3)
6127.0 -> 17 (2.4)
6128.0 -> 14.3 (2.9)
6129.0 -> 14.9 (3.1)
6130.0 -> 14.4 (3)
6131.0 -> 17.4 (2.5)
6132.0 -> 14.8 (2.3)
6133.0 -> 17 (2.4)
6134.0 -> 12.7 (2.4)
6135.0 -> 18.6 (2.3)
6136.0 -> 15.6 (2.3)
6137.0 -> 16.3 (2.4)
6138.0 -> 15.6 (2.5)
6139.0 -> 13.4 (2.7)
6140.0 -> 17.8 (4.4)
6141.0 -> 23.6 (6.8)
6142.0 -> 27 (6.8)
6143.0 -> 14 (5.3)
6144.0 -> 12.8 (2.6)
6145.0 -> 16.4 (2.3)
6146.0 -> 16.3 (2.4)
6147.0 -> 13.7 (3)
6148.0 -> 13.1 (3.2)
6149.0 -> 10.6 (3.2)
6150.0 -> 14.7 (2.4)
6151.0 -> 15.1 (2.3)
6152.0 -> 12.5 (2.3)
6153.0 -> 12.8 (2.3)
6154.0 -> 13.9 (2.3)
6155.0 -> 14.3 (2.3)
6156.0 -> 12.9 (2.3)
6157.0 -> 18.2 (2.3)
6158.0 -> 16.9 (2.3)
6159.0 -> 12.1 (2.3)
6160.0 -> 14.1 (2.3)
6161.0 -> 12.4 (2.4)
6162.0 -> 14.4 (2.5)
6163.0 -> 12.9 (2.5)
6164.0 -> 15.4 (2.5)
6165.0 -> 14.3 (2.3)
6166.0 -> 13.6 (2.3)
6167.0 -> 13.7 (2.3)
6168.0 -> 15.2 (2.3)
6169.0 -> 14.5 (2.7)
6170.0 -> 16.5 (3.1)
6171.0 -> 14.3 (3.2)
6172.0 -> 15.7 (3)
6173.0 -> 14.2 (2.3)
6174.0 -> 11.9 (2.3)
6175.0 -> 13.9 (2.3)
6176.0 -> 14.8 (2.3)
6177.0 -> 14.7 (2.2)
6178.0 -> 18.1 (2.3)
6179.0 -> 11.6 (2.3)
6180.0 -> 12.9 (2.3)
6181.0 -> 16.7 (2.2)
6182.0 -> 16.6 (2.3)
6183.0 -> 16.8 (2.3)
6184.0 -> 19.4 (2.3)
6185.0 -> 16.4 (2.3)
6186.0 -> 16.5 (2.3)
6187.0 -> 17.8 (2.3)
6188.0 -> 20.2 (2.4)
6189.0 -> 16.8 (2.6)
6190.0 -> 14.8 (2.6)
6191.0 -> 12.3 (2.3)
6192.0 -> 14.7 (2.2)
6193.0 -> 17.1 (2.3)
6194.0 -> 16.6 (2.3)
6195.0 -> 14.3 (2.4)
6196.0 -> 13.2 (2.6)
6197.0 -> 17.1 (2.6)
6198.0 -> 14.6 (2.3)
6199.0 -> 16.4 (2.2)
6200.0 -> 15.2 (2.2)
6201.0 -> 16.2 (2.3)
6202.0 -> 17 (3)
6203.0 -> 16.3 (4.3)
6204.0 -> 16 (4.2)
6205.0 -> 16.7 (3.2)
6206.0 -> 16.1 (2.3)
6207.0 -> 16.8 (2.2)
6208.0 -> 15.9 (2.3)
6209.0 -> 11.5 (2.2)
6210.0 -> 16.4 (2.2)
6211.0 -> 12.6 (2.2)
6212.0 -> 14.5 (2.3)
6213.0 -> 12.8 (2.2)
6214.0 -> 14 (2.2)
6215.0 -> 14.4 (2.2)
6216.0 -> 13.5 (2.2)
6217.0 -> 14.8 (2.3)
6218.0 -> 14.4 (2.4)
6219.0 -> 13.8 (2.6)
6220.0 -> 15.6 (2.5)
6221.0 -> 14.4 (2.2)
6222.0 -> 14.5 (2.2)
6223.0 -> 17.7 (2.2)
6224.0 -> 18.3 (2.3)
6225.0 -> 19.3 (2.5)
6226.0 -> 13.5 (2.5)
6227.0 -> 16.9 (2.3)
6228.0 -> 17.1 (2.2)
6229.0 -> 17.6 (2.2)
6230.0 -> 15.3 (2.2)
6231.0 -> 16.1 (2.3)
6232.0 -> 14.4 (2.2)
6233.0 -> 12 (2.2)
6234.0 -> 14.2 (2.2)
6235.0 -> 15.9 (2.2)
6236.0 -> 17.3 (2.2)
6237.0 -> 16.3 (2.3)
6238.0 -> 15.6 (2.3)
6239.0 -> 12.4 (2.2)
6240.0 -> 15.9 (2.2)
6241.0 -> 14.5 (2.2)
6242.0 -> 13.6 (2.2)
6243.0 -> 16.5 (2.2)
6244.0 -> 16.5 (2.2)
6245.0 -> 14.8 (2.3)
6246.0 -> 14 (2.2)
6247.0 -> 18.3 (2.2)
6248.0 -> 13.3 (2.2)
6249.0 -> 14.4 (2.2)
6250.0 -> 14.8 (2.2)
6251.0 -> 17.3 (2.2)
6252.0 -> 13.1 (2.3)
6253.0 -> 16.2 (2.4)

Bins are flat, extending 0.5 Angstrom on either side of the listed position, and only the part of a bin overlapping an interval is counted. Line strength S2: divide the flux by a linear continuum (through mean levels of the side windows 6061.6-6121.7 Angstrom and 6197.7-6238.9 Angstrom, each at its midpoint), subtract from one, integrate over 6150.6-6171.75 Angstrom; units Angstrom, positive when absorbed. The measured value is 1.6 Angstrom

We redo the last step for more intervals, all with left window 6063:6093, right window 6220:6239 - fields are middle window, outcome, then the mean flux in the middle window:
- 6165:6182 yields 1.3 Angstrom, 14.6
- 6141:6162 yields 1.1 Angstrom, 14.9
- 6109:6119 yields 0.2 Angstrom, 15.4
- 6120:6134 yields 0.1 Angstrom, 15.5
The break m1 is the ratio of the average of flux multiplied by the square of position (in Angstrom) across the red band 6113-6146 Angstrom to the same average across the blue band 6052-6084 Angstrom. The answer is 1.08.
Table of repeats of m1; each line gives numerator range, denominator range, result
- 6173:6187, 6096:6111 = 1.03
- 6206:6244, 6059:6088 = 1.03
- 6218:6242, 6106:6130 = 1.04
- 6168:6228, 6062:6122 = 1.02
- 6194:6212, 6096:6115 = 1.05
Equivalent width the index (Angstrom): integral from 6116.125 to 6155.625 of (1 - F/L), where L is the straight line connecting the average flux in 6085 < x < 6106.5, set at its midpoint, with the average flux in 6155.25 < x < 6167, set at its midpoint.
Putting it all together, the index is -1.7 Angstrom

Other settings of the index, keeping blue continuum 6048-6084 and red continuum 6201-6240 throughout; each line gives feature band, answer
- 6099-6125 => -0.2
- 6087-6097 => -0.5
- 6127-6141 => -0.5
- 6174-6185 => 0.0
